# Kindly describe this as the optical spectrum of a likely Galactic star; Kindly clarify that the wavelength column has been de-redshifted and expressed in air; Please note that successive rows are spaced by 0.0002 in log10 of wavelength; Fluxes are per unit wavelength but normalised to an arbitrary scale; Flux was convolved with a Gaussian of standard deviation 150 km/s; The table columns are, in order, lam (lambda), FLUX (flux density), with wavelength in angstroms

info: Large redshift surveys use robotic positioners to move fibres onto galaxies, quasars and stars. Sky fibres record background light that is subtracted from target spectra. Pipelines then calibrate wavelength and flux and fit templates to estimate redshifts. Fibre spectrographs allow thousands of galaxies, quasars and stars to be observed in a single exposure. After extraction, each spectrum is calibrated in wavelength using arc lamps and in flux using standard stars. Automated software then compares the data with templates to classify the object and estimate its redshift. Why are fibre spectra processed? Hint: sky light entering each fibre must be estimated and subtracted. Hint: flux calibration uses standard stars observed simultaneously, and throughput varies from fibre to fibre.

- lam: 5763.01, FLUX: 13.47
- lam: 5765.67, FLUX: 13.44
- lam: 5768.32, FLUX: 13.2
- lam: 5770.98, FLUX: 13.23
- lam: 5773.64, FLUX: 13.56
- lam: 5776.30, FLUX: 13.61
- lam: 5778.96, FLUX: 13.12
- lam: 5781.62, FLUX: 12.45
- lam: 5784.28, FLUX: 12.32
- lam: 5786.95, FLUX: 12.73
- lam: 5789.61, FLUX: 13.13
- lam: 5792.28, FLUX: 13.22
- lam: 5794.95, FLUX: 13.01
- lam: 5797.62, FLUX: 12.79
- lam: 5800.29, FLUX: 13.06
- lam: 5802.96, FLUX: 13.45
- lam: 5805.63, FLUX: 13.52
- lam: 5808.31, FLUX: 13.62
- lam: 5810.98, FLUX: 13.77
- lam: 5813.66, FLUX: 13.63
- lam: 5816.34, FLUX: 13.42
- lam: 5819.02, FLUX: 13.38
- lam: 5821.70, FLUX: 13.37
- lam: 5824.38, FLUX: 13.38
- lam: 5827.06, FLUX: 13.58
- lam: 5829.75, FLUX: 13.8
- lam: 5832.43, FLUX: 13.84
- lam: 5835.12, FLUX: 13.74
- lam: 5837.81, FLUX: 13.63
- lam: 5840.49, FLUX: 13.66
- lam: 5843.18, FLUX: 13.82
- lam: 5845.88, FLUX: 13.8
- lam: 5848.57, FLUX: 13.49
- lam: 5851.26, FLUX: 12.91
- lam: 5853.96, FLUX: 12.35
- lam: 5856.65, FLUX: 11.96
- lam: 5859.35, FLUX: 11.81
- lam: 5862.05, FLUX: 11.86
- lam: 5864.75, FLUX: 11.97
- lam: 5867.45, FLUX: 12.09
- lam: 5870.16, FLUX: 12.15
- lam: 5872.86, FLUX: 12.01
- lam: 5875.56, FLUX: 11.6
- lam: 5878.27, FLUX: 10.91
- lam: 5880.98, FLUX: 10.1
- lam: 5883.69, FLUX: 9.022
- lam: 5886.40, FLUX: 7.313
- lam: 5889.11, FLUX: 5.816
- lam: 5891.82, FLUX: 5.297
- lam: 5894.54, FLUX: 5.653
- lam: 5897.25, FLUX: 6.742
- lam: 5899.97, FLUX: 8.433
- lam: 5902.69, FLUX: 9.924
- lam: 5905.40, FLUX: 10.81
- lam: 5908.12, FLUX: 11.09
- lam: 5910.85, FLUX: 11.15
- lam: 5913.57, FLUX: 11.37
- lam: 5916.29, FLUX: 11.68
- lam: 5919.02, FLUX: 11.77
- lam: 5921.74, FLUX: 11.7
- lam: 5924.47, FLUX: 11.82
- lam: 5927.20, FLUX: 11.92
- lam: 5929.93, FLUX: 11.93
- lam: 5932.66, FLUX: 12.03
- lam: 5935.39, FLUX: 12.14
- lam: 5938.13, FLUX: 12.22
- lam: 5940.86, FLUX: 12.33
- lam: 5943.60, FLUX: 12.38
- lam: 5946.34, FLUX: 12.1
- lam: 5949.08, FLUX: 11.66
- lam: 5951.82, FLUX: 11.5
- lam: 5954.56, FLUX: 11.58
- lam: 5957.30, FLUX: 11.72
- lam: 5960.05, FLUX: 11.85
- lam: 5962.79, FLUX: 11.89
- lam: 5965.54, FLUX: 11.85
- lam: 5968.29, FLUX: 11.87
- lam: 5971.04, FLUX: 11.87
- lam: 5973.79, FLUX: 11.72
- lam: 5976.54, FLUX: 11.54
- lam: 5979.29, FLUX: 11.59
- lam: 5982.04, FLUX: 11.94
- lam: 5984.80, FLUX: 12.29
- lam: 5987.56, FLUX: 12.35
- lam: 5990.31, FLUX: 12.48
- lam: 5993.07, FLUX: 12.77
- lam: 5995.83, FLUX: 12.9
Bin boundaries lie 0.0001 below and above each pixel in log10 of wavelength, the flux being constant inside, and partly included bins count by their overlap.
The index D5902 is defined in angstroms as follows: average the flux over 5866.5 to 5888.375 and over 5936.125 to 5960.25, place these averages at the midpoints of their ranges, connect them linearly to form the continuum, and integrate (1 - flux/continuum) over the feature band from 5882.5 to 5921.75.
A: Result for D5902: 6.9 angstroms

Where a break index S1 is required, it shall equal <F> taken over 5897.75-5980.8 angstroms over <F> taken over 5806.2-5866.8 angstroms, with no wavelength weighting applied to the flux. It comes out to 0.87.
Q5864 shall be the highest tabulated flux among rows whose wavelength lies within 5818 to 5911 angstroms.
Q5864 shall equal 13.84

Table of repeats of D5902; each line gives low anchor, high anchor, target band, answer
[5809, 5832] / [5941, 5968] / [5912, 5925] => 0.7 angstroms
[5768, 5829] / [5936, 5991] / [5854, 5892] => 6.5 angstroms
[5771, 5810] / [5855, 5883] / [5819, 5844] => -2.7 angstroms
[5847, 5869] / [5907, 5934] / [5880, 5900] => 8.0 angstroms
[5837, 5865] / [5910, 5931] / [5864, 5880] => 1.0 angstroms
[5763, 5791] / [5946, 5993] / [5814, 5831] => -0.9 angstroms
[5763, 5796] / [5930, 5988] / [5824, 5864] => -1.5 angstroms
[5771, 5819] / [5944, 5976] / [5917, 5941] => 0.2 angstroms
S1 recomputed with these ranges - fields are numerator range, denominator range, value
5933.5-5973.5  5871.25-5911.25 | 1.32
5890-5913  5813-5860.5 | 0.65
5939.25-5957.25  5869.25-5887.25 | 1.14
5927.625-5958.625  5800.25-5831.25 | 0.88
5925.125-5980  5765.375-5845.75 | 0.89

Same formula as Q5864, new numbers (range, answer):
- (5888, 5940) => 12.22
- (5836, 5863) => 13.82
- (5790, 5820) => 13.77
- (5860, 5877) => 12.15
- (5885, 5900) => 8.433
